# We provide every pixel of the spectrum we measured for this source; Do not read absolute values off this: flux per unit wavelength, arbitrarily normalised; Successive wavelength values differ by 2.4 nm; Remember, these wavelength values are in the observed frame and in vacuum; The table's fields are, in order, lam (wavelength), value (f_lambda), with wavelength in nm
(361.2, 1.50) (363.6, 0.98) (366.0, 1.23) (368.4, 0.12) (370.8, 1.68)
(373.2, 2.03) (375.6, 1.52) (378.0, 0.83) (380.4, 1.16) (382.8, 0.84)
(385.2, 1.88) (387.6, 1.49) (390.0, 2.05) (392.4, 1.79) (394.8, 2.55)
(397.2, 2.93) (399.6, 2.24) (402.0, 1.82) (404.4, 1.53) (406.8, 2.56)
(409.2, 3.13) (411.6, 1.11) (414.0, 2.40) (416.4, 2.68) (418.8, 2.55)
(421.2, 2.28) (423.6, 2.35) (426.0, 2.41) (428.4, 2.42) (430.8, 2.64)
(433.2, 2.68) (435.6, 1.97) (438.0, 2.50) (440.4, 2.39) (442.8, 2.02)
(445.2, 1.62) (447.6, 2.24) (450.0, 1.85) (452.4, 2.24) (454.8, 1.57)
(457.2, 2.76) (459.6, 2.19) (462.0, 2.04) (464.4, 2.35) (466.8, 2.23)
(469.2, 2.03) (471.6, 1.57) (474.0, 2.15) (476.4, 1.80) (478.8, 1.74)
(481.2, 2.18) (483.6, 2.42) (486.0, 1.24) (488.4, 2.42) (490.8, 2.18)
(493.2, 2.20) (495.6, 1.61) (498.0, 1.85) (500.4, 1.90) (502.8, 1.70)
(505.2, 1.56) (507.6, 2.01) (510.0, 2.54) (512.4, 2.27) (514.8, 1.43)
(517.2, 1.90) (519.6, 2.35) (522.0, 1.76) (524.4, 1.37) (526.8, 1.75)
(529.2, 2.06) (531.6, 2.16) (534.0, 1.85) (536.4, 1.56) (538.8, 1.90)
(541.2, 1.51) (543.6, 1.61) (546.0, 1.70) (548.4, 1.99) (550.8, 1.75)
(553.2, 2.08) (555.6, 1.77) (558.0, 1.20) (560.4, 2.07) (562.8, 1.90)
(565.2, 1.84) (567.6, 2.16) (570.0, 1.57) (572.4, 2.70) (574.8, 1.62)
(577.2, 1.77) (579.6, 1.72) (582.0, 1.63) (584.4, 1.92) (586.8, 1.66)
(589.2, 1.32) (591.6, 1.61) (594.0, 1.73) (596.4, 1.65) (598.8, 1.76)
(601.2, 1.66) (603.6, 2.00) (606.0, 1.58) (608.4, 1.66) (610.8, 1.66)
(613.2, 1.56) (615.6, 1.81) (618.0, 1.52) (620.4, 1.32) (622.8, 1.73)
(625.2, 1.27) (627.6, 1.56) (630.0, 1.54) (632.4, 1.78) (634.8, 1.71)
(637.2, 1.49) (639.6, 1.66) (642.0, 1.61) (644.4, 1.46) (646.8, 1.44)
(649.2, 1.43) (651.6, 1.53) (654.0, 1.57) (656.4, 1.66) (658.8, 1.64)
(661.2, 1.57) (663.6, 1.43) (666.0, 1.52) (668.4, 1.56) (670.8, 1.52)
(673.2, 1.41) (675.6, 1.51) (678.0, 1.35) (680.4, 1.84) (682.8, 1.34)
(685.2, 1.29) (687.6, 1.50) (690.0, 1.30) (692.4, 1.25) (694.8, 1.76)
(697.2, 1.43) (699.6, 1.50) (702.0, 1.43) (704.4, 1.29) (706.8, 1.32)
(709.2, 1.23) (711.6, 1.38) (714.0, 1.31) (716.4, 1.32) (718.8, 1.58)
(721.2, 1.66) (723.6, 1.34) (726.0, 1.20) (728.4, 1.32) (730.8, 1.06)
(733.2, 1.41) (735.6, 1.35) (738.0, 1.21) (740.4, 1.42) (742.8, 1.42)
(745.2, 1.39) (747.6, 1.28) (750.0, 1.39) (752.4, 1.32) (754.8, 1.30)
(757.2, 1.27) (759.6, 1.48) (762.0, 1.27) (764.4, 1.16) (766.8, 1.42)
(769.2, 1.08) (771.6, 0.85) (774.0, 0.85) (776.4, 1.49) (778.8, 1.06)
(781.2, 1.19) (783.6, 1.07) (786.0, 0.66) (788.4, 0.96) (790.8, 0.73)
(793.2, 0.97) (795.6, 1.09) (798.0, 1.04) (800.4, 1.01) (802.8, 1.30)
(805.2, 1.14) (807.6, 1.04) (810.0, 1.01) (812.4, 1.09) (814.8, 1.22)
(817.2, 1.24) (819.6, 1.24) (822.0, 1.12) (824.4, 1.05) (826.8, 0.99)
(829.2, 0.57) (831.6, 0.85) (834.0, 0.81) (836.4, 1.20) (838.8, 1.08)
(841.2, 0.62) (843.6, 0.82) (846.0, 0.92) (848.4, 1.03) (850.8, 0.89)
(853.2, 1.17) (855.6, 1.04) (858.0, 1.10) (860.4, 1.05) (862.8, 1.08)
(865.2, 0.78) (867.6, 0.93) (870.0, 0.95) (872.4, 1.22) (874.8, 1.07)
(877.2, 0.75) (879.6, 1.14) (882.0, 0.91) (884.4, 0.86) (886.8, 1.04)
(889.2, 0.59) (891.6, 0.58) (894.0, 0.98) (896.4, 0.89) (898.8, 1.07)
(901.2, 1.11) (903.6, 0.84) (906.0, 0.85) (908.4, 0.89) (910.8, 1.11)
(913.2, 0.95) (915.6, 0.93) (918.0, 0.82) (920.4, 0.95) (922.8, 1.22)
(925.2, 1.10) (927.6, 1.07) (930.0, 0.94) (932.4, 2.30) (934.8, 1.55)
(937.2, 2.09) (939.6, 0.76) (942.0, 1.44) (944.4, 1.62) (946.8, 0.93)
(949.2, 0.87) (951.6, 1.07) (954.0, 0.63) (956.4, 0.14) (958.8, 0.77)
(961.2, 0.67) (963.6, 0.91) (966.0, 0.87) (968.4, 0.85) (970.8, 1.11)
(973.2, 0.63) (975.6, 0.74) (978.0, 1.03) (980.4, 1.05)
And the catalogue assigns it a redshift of 0.04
